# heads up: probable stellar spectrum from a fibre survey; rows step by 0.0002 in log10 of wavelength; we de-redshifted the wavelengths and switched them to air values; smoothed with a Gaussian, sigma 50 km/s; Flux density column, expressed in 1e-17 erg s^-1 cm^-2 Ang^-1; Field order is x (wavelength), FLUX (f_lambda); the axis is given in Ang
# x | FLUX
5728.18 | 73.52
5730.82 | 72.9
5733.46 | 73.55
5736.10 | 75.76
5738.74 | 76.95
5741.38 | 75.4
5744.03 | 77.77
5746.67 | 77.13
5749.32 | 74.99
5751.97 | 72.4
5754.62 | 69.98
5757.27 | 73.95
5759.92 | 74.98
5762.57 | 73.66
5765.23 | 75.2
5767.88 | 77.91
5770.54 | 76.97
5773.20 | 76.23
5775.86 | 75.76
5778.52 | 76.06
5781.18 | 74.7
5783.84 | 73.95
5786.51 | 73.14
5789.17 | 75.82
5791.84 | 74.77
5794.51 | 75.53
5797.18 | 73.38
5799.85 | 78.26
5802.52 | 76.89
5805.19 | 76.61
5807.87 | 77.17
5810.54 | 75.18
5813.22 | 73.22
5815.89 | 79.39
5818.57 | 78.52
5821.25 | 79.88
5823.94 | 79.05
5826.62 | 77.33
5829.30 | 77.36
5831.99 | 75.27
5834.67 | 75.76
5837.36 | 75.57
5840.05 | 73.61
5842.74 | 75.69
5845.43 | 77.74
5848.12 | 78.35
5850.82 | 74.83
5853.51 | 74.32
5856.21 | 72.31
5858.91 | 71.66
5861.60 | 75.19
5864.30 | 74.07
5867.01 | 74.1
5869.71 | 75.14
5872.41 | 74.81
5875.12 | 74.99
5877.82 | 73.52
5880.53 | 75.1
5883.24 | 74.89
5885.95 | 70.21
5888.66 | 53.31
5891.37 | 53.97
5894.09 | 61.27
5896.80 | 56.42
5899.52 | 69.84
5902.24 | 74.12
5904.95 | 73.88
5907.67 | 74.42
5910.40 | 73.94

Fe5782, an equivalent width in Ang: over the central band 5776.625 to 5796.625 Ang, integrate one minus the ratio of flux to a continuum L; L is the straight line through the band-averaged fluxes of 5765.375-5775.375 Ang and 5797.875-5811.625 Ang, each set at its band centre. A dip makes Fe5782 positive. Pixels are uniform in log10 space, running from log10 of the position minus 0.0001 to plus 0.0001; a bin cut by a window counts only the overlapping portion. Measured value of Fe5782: 0.5 Ang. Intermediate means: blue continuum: 76.7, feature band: 74.8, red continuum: 76.7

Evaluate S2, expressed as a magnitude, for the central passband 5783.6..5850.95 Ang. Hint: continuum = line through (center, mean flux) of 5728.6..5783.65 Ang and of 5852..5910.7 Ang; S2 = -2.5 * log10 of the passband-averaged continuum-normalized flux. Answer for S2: -0.05 mag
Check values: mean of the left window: 75.1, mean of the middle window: 76.3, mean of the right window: 70.5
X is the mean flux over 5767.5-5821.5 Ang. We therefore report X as 76.1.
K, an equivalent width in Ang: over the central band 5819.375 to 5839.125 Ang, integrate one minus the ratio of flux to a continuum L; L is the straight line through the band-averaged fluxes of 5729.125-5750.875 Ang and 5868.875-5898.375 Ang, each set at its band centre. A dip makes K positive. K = -1.9 Ang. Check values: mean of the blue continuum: 75.5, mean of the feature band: 77.1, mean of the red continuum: 67.5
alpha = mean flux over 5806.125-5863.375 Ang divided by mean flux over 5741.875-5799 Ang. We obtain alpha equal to 1.01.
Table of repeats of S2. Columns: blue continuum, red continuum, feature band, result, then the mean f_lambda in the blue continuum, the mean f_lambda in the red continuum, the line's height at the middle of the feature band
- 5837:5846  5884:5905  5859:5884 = -0.09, 75.5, 63.8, 68.9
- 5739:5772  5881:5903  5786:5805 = -0.05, 75.1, 64.4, 72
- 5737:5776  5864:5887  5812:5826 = -0.05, 75.3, 74.1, 74.7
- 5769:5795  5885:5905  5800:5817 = -0.06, 75.3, 63.4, 72.5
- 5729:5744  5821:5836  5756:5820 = 0.01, 75.1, 77.3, 76.3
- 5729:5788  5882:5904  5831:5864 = -0.11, 75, 64.4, 68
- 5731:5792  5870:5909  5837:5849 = -0.08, 75.1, 68.8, 71.1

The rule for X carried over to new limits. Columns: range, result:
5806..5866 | 76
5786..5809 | 75.8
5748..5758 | 72.8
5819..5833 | 77.8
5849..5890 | 72.6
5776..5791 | 74.8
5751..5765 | 73.2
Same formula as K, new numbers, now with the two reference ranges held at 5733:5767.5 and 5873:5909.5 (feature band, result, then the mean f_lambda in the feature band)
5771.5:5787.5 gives -0.3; 75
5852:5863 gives -0.5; 73.4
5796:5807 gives -0.6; 76.4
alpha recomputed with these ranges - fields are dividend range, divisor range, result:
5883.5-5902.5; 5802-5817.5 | 0.82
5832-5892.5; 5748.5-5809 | 0.97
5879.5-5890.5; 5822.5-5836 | 0.88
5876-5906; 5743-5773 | 0.89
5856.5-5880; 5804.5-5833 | 0.96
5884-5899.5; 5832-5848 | 0.80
